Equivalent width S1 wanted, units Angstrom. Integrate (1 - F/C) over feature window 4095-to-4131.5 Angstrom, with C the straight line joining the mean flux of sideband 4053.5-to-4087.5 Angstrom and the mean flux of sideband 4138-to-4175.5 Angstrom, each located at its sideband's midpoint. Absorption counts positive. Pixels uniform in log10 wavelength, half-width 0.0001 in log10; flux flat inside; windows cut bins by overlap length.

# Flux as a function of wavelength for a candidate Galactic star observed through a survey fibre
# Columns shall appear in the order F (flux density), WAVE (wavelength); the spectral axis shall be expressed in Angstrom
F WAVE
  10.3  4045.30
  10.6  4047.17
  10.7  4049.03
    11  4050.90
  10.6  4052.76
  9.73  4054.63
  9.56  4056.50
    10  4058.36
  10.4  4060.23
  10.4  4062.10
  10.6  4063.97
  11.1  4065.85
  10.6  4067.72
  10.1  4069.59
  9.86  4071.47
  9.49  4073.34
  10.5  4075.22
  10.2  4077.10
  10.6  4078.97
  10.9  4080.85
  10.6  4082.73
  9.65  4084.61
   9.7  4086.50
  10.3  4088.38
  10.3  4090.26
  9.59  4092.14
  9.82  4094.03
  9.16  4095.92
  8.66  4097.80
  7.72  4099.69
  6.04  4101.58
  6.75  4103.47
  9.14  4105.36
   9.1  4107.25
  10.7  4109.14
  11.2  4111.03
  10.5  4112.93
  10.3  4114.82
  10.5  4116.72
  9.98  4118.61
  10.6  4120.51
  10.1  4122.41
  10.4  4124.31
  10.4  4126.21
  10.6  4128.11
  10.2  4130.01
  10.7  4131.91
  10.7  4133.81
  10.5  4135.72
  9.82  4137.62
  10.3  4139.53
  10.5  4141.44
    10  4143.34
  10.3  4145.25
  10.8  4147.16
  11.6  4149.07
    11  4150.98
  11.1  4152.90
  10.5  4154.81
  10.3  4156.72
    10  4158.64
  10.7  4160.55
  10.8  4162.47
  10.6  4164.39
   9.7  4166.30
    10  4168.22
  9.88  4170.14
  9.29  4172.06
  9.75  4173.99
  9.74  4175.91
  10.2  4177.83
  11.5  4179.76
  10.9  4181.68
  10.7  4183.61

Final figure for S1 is 2.4 Angstrom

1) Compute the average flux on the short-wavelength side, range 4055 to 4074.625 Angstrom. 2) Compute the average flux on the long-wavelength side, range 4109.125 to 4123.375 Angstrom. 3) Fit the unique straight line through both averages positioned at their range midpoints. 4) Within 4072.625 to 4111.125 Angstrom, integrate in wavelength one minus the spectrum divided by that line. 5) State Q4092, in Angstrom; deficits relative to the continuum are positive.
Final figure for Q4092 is 3.2 Angstrom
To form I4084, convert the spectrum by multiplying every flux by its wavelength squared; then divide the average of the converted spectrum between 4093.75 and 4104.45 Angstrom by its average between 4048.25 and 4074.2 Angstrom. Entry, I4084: 0.8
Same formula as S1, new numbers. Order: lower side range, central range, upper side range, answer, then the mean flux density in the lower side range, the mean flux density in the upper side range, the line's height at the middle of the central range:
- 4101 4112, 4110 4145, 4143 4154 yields -2.0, 8.92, 10.8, 9.88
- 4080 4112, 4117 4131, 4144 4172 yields -0.7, 9.37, 10.5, 9.87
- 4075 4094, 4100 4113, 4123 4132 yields 1.8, 10.2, 10.4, 10.3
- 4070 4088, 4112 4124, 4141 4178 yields -0.1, 10.2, 10.3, 10.2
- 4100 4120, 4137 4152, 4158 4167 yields -0.7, 9.39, 10.4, 10.1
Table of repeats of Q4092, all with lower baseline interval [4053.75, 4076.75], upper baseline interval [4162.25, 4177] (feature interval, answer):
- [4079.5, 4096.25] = 0.2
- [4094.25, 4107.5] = 2.6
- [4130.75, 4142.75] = -0.5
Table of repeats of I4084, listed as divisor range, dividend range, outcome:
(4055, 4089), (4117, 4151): 1.05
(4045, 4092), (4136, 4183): 1.05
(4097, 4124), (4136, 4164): 1.14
